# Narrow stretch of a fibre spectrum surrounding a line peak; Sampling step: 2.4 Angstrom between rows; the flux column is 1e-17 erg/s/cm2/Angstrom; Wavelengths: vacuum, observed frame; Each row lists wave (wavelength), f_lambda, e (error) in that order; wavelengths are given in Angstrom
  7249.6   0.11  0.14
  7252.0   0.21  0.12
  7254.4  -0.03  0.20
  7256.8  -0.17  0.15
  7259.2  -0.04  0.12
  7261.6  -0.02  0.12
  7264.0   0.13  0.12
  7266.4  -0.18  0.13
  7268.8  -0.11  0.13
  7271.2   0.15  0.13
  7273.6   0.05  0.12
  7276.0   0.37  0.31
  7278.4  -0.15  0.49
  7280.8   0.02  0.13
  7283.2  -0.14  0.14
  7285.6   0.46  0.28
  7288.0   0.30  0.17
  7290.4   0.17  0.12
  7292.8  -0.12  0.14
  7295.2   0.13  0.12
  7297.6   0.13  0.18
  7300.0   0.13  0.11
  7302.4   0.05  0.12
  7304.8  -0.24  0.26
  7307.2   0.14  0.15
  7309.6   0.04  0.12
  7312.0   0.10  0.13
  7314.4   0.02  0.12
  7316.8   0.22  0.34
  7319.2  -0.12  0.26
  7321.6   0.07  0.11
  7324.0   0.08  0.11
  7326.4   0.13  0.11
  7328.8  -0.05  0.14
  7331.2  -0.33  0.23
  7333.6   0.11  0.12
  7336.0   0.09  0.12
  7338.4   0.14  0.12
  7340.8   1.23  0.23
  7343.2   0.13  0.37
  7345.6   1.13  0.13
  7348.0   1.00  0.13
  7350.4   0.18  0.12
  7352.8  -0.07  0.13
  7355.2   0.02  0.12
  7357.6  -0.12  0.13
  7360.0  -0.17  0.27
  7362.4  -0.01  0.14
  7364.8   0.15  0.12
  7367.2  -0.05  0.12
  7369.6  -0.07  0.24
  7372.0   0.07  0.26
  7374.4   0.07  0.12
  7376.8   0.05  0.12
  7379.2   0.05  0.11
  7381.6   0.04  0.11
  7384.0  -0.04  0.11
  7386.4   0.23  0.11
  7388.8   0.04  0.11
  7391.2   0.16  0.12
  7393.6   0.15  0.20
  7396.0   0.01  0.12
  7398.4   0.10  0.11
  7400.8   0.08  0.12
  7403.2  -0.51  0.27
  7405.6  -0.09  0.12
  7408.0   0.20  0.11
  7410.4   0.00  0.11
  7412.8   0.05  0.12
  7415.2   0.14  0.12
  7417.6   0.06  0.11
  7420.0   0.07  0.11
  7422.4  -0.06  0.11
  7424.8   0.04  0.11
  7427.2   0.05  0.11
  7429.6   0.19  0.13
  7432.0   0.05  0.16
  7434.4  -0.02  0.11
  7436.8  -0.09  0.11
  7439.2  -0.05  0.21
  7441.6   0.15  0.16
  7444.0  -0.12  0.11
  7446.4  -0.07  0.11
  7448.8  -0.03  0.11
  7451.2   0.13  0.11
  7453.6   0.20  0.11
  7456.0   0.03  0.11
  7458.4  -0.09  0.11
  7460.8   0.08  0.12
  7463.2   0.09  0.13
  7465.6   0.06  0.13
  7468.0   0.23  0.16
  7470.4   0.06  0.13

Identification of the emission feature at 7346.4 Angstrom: [O II]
